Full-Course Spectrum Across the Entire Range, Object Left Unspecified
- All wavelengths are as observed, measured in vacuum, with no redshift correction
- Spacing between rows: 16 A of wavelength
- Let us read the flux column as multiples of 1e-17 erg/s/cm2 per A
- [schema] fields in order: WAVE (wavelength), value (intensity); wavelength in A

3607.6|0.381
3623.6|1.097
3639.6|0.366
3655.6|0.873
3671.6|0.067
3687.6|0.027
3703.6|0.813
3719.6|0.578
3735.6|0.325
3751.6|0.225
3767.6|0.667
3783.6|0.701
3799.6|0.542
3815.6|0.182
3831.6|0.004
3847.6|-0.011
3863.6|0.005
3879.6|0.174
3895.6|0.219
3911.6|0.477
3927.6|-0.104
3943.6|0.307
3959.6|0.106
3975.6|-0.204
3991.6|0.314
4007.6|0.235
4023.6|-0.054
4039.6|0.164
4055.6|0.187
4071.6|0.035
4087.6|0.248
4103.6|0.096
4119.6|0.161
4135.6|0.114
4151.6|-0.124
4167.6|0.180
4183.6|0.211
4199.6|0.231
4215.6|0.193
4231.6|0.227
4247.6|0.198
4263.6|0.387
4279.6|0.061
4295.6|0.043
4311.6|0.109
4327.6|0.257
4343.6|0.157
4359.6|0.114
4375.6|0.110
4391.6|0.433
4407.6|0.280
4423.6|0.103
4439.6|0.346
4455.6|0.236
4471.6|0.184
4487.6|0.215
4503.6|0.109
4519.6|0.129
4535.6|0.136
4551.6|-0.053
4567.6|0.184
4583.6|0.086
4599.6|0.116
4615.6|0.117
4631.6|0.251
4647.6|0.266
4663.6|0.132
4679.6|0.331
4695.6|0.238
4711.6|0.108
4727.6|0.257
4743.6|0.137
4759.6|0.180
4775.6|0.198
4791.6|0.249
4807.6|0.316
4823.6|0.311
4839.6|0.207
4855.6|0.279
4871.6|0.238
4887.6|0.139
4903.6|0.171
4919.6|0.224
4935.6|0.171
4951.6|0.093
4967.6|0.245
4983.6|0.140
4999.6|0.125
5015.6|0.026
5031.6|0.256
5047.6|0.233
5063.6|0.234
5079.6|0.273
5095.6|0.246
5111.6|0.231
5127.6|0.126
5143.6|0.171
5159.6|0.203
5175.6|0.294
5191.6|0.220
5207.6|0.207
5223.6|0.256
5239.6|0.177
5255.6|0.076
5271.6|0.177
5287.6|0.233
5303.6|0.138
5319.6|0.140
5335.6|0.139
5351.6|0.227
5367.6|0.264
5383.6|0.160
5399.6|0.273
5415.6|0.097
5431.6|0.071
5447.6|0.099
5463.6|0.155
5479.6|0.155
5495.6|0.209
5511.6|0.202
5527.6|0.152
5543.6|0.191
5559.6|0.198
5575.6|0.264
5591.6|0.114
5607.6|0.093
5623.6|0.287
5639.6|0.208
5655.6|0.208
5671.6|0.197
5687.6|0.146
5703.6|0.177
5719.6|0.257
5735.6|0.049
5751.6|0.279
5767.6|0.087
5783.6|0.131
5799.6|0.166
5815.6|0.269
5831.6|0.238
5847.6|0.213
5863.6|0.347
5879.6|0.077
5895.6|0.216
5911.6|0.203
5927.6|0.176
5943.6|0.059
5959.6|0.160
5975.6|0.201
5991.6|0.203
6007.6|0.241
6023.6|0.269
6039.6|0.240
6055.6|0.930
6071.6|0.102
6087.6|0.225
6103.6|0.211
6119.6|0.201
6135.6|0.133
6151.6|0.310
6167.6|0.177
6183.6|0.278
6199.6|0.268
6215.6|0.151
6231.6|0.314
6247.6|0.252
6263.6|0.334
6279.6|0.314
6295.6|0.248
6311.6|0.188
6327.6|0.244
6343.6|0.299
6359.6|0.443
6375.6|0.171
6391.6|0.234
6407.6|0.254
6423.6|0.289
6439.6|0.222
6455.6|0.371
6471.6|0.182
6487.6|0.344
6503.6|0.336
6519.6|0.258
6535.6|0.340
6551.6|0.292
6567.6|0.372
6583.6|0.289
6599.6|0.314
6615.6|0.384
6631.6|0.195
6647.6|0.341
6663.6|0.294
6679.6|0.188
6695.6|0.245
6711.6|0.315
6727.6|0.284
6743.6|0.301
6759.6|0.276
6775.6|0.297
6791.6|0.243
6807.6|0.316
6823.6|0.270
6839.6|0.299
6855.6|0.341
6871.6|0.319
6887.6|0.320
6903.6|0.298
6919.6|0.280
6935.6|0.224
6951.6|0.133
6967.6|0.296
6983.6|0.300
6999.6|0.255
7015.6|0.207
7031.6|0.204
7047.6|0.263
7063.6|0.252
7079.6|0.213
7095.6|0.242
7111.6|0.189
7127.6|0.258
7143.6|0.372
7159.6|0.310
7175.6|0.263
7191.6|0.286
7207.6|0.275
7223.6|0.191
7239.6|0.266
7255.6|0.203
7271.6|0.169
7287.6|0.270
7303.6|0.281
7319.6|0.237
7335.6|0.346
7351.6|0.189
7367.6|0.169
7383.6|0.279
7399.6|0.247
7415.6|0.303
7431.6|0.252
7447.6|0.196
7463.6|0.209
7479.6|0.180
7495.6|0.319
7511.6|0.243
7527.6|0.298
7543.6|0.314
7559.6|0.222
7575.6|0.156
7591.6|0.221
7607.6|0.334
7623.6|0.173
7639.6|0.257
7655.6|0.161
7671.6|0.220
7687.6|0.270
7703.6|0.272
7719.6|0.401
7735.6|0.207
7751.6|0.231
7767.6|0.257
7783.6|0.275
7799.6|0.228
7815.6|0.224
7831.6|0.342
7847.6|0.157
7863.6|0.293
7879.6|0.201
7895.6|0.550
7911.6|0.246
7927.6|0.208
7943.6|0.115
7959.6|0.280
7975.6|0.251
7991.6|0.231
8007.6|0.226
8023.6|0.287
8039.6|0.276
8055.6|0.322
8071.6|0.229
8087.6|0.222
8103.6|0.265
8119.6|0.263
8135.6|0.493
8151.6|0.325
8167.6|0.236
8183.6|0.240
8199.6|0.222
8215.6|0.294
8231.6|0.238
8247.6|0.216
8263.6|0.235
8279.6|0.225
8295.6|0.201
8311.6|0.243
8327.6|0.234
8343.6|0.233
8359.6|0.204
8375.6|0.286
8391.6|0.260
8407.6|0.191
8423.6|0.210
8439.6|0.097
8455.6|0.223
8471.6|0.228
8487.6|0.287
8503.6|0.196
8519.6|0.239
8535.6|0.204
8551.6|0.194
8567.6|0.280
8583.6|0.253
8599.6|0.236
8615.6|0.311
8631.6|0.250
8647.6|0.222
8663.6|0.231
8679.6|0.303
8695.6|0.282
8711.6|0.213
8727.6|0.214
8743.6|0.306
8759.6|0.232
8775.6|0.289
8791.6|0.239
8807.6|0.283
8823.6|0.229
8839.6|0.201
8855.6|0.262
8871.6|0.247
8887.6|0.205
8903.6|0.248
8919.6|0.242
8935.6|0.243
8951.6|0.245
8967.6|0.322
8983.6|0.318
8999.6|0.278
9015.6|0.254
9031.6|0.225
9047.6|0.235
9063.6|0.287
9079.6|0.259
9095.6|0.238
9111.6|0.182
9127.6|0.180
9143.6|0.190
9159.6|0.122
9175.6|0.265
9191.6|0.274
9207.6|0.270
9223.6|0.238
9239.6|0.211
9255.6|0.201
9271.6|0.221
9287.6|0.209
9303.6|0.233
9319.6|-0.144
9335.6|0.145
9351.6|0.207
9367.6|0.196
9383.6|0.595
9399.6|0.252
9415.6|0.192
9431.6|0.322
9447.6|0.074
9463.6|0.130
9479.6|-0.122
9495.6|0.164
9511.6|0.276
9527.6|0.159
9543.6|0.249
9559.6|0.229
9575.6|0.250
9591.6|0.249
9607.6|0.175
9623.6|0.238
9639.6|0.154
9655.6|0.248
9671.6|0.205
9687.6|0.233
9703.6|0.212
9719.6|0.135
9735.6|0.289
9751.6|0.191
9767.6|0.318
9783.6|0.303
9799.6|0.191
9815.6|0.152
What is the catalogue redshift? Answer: 0.63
